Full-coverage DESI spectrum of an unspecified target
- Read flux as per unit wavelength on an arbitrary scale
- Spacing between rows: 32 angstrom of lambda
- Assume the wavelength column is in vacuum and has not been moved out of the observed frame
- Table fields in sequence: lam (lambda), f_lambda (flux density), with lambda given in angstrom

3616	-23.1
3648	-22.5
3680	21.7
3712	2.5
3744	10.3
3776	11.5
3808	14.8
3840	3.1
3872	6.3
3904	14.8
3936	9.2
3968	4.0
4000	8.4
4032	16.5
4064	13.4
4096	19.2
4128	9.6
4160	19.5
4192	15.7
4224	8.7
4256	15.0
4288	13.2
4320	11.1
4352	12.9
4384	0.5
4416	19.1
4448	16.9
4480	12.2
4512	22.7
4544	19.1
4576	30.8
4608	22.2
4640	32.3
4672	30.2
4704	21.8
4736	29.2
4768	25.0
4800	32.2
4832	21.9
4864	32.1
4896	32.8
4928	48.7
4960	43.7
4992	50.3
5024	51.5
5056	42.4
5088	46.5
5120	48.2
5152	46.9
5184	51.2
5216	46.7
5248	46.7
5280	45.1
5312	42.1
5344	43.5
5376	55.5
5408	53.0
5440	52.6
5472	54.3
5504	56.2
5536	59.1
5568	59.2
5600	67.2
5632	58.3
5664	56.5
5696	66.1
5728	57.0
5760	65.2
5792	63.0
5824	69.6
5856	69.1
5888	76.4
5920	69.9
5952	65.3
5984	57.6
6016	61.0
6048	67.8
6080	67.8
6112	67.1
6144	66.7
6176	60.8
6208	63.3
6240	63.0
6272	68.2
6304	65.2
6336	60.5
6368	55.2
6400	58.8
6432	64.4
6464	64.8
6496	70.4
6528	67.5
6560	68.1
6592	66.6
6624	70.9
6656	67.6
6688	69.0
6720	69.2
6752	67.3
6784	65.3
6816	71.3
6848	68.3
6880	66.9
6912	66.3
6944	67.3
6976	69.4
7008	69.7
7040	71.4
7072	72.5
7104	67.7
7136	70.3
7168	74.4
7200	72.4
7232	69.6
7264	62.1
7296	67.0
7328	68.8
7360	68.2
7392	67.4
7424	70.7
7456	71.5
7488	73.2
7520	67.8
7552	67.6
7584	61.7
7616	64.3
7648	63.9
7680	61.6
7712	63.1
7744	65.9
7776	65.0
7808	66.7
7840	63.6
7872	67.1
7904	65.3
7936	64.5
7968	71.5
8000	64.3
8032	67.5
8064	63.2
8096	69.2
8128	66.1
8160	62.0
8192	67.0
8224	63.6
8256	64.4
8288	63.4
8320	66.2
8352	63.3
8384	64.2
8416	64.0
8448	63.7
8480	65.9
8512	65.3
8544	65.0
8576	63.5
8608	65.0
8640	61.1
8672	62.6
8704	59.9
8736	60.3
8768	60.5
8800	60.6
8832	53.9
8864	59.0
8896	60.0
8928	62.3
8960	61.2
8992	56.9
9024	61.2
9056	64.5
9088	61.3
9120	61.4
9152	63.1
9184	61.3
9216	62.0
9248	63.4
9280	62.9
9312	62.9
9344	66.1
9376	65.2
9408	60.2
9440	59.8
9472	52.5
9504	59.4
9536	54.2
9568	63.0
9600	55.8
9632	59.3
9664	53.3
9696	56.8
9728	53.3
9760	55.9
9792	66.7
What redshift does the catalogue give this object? 0.230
